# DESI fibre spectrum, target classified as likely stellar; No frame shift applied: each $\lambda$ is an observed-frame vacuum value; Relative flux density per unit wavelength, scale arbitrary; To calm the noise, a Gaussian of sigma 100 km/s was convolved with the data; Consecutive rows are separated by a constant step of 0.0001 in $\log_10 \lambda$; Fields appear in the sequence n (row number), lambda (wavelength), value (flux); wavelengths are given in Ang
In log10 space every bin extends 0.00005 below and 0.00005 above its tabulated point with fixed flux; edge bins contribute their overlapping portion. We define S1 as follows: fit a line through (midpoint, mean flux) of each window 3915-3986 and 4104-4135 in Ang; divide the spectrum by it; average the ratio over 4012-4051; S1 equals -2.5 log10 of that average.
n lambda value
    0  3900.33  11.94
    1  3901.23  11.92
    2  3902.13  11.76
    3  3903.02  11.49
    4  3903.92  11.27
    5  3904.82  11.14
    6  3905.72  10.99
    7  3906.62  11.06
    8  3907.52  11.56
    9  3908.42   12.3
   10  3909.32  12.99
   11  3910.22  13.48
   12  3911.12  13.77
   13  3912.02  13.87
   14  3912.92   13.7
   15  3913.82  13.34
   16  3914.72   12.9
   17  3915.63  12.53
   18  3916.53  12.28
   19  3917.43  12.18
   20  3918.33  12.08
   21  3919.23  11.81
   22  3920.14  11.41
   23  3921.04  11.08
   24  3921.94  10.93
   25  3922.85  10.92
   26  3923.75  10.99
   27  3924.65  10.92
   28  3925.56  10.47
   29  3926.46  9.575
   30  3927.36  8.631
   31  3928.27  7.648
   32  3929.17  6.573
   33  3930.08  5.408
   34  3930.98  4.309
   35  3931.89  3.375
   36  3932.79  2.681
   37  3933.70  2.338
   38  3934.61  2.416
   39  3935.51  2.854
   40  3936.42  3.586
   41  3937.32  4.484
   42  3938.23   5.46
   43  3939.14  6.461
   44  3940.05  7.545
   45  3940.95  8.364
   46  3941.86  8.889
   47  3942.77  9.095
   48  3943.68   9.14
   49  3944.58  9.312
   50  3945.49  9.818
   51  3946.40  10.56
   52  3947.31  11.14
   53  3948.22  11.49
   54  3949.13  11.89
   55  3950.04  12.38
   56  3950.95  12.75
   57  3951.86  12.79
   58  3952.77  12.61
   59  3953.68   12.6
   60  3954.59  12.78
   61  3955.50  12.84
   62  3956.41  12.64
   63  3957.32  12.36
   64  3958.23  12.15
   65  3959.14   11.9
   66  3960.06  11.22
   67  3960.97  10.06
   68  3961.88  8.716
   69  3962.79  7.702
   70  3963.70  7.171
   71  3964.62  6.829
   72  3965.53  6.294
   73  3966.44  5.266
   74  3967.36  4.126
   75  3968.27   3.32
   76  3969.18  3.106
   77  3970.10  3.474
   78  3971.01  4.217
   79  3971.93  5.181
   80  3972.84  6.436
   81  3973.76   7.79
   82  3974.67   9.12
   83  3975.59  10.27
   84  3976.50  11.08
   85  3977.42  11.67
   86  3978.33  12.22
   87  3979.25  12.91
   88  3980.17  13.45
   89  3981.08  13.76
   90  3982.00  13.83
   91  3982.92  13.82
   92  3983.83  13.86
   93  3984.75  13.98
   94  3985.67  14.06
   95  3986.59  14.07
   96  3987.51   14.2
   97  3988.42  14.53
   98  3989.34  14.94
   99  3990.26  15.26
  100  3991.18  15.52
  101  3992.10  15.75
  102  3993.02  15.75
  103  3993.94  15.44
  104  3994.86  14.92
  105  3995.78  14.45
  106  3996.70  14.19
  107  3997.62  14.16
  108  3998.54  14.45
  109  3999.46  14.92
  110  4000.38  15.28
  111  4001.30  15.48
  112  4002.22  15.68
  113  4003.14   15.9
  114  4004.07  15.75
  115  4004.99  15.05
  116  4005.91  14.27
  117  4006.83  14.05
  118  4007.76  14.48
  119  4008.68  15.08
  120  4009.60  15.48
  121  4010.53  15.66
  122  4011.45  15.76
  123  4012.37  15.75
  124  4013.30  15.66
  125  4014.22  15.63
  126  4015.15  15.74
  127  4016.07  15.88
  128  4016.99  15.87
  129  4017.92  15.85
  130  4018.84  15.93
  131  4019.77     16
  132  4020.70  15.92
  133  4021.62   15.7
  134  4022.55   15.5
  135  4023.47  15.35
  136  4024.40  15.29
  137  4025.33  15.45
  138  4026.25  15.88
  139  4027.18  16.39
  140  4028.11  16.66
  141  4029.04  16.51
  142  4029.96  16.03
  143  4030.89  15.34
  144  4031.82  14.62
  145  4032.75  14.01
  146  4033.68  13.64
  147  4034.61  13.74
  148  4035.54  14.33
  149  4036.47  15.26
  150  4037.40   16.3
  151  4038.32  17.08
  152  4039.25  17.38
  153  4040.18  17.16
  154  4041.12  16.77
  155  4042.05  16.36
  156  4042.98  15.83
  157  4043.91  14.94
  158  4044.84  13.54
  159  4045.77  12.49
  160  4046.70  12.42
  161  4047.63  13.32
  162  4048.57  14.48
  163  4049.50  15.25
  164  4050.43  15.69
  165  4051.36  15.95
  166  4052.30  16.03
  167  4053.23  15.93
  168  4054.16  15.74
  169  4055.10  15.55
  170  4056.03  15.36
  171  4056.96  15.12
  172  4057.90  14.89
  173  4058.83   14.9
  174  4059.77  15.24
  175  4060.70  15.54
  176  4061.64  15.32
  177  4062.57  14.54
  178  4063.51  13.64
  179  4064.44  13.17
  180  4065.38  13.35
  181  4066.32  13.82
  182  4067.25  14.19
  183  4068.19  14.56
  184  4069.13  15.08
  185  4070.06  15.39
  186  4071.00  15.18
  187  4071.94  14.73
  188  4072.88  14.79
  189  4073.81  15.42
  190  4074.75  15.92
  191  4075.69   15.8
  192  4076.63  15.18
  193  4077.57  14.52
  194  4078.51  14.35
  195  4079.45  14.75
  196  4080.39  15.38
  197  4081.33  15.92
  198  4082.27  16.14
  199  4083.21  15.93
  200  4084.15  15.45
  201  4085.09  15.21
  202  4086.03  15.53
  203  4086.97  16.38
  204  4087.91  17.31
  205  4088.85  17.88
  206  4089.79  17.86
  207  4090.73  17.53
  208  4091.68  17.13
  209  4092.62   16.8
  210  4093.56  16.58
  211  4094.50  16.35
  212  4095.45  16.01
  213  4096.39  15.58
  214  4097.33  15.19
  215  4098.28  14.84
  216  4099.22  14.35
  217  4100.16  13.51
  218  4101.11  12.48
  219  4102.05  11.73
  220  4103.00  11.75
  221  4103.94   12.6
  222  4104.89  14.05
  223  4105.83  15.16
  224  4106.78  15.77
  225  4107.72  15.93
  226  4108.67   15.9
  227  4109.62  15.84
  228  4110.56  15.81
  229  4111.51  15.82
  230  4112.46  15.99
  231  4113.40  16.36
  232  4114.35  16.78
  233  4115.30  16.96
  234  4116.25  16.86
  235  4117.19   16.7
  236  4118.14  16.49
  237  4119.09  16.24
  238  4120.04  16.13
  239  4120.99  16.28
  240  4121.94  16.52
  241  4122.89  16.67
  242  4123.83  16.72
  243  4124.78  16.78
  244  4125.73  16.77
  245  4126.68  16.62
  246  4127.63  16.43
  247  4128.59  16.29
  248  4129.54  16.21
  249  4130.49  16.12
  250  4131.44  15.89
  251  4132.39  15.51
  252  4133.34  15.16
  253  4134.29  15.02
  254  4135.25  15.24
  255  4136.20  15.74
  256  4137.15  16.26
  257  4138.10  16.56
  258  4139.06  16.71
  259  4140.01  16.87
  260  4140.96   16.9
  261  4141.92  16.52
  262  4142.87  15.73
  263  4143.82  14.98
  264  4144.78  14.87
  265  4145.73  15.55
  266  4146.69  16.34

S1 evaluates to -0.227 mag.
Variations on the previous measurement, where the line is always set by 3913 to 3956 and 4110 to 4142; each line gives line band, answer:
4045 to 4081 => -0.062 mag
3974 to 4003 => -0.229 mag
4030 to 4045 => -0.182 mag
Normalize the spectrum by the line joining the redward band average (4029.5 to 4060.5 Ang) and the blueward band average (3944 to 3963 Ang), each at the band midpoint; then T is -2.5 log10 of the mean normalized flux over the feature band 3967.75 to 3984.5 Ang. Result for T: 0.30 mag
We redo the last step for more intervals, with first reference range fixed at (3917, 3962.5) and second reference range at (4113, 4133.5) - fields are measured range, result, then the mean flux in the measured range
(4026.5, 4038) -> -0.187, 15.3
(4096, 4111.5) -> 0.087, 14.4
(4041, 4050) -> -0.085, 14.5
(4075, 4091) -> -0.077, 15.9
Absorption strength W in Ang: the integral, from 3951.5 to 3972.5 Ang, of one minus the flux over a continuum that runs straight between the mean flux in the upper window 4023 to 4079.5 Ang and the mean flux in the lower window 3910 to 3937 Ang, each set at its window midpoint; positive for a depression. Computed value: 4.3 Ang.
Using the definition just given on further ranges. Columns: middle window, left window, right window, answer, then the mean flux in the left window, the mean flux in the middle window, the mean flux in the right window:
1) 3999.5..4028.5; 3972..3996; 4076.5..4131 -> -3.8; 13.1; 15.5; 15.8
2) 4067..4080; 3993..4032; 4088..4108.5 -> 0.2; 15.4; 15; 15.2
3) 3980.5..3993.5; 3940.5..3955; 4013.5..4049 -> -1.5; 11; 14.5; 15.4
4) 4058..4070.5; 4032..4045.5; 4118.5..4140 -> 0.9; 15.4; 14.5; 16.2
